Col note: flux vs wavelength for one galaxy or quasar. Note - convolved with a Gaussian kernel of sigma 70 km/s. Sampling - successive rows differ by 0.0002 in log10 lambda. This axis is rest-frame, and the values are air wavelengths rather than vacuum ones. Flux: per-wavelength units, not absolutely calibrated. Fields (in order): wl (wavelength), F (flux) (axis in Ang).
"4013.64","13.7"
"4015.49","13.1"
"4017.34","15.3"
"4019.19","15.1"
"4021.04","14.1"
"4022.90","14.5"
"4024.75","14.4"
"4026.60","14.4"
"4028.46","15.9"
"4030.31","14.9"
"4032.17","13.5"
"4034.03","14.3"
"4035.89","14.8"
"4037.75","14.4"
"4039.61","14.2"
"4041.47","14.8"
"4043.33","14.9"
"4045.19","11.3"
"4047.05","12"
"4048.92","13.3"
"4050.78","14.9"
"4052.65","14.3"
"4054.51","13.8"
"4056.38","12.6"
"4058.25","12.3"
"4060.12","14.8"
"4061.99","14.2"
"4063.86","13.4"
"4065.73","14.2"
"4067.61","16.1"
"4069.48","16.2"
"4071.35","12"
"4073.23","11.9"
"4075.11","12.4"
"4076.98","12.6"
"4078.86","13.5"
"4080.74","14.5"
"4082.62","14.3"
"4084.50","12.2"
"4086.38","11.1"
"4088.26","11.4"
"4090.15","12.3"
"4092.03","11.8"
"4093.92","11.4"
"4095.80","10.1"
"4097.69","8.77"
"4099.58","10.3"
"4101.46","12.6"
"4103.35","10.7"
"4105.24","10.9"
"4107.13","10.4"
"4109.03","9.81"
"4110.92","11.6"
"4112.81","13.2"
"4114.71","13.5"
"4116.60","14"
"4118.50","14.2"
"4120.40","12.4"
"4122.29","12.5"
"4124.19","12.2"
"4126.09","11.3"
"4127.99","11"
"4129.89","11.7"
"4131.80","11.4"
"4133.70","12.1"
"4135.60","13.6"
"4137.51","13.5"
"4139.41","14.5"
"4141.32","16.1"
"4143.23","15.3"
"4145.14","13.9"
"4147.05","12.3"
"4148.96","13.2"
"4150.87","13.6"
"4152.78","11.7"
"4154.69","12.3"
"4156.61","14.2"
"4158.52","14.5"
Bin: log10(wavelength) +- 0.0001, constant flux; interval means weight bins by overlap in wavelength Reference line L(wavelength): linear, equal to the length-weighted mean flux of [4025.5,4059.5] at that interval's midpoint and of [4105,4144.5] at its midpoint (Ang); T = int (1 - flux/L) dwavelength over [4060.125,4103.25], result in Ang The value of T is 2.39 Ang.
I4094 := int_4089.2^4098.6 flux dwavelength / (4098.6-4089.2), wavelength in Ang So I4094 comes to 10.9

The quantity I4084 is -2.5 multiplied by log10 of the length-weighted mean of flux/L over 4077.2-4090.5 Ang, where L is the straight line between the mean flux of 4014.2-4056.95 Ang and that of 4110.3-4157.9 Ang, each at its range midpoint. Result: 0.07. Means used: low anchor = 14.1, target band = 12.8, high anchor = 13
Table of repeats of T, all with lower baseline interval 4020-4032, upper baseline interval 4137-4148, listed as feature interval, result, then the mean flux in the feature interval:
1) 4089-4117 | 5.9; 11.4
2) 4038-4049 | 0.8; 13.5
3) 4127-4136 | 1.6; 11.9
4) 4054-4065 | 0.8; 13.5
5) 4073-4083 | 0.9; 13.2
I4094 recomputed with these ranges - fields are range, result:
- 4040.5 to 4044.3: 14.8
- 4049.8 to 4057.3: 13.9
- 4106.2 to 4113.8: 11.3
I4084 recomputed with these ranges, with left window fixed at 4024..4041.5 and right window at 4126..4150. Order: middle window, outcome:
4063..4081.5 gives 0.03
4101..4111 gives 0.24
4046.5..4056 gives 0.05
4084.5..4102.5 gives 0.23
